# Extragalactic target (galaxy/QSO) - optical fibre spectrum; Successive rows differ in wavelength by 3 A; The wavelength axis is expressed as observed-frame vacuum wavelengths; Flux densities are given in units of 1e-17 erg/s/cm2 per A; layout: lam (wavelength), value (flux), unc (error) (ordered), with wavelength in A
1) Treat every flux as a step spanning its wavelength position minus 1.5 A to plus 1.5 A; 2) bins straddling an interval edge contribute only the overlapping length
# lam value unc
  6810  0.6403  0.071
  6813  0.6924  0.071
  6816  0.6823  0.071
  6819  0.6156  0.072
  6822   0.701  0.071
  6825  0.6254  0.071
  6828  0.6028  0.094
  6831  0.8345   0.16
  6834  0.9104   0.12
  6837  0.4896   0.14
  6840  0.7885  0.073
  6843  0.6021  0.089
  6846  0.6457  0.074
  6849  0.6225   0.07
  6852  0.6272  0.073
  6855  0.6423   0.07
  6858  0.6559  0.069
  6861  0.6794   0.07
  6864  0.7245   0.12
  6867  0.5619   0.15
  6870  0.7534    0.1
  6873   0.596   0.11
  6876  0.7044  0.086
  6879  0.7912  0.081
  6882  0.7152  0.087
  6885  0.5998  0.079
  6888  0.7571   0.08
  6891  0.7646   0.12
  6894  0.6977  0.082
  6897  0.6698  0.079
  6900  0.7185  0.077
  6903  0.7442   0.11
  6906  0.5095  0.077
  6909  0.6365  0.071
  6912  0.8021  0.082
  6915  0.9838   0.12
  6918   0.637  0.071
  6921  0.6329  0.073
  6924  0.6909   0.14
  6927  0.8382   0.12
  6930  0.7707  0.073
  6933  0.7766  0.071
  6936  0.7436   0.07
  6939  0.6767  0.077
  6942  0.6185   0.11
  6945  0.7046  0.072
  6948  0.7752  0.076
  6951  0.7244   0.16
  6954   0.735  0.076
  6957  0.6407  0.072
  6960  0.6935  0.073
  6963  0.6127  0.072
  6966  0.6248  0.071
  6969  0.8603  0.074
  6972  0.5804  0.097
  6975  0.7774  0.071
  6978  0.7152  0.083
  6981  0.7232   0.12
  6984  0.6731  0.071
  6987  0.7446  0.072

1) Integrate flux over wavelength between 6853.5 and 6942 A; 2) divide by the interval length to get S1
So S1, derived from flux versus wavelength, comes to 0.705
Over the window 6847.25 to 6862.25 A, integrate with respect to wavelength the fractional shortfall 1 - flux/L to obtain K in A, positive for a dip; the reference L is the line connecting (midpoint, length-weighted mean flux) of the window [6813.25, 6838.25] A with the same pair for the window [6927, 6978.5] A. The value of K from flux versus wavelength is 1.0 A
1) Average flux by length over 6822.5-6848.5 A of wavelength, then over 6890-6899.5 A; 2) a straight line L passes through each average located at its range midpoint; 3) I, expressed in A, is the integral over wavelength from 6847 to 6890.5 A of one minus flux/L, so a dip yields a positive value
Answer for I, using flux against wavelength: 1.4 A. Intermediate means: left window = 0.685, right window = 0.709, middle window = 0.675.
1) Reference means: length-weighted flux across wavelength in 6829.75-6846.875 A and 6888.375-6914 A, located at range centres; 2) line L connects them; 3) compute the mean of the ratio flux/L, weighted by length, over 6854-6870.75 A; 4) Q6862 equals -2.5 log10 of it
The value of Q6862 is 0.066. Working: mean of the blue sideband 0.712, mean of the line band 0.667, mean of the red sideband 0.701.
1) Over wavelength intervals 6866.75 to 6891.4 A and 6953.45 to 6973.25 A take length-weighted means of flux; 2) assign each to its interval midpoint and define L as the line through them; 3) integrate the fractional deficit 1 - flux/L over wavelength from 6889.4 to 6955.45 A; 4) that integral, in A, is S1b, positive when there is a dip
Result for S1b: -3.3 A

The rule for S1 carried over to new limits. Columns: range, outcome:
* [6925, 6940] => 0.762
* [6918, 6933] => 0.728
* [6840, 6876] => 0.655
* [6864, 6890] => 0.689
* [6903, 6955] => 0.721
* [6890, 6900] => 0.709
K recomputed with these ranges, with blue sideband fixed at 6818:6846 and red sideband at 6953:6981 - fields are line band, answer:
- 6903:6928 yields -0.9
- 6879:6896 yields -0.6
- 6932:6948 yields -0.4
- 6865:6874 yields 0.6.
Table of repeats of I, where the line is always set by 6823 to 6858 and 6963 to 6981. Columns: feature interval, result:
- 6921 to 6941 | -1.25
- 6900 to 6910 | 0.65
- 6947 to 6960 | -0.26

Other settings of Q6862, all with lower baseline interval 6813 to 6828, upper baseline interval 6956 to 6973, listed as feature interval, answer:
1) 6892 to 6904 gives -0.07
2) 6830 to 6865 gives -0.04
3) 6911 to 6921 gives -0.17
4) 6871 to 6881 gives -0.06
